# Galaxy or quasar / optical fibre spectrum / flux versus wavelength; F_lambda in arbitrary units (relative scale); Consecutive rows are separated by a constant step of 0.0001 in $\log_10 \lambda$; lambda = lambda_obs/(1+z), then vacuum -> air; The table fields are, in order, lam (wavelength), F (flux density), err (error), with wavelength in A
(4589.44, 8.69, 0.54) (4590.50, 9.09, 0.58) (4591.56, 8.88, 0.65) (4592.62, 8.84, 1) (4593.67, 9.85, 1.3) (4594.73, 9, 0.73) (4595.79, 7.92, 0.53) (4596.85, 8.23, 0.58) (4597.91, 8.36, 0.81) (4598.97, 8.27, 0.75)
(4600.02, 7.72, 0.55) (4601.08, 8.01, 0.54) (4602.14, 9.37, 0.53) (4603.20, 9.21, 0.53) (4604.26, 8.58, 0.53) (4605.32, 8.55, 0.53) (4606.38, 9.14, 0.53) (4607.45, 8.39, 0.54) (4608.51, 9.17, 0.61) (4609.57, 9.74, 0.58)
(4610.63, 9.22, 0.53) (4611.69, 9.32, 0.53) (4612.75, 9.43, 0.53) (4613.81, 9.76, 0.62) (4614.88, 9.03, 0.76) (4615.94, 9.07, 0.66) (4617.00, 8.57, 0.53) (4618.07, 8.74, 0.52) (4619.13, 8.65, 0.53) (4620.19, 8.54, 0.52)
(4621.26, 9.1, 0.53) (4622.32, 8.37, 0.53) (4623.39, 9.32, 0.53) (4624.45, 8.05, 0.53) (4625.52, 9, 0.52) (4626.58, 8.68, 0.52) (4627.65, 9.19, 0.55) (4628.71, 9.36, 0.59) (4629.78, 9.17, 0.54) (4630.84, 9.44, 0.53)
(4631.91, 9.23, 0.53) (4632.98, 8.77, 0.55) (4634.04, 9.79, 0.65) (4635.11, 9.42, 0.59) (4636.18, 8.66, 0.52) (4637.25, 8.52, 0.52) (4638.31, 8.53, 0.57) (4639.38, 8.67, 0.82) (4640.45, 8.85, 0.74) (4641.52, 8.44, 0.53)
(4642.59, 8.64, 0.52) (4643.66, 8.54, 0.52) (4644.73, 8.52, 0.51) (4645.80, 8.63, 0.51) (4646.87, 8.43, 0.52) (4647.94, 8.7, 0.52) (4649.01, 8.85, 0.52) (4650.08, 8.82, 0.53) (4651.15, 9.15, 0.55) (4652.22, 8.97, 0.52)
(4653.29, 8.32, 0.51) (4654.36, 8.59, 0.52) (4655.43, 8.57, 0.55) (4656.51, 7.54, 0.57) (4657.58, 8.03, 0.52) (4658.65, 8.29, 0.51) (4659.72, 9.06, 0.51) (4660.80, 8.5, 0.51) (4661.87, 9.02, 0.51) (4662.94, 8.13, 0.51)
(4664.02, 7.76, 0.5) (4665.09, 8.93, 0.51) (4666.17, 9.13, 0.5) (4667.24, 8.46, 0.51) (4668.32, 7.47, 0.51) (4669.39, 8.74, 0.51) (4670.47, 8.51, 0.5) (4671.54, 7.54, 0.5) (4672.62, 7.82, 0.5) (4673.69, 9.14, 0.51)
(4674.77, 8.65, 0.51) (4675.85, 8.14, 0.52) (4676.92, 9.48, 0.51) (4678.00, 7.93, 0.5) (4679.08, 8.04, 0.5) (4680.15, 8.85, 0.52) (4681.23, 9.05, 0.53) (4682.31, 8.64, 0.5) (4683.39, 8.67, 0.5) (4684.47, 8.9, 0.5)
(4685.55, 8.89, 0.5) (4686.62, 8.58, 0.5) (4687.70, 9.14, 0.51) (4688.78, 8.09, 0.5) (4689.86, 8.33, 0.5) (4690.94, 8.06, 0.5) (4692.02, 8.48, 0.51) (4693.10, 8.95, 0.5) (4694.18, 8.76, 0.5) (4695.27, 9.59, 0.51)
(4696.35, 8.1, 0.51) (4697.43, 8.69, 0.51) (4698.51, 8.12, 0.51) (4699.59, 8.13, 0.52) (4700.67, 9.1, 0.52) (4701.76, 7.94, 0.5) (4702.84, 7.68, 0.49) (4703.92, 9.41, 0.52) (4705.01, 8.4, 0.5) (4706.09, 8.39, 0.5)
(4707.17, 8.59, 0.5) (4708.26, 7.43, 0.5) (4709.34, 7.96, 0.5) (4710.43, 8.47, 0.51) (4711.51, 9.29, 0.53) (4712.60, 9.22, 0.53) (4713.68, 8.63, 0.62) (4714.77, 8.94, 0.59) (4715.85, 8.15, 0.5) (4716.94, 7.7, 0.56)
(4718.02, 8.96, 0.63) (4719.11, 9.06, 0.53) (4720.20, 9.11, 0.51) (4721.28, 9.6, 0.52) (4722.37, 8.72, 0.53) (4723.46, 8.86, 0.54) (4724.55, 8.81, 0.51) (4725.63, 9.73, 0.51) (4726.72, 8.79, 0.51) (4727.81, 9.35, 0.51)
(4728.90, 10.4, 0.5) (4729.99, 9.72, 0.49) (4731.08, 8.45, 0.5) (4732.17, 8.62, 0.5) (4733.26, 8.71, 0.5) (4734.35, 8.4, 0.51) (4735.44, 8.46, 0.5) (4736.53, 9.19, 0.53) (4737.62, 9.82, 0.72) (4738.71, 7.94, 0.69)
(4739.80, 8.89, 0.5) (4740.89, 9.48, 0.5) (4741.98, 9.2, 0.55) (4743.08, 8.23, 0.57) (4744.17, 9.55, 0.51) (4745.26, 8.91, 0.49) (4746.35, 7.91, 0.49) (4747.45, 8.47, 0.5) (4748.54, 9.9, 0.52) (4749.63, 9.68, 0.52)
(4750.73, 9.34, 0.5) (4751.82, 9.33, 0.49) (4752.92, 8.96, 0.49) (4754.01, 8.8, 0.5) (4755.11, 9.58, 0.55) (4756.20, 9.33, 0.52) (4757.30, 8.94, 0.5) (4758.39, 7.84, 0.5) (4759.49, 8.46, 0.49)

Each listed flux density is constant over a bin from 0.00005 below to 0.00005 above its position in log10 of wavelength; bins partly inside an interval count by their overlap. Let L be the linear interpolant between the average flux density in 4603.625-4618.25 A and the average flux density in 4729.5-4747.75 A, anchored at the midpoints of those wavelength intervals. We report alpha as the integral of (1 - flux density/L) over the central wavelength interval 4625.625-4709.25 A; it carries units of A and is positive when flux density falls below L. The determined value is 3.2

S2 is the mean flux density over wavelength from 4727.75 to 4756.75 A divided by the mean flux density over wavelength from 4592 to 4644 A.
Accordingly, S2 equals 1.02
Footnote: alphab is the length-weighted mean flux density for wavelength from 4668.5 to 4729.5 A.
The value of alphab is 8.65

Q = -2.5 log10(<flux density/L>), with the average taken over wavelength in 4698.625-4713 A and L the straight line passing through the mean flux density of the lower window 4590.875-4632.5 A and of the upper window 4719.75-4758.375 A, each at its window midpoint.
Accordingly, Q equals 0.07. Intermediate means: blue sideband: 8.88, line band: 8.44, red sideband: 9.05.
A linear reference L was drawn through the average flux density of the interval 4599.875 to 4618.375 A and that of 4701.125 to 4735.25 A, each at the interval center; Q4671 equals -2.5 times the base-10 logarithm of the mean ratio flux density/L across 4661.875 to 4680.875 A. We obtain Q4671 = 0.05 mag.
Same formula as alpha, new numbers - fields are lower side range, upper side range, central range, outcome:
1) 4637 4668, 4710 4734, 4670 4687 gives 0.32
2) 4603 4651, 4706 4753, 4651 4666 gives 0.70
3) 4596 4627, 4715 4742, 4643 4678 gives 1.45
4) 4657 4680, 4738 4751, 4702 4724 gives 0.30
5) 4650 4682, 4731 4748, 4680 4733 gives -0.48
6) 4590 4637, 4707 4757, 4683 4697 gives 0.42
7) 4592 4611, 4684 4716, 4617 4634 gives -0.43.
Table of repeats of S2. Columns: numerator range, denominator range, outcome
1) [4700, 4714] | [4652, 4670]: 1.01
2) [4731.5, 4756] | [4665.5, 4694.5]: 1.05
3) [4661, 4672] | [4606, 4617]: 0.91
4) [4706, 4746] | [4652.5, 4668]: 1.05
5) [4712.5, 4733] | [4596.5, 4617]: 1.01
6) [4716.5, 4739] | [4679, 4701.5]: 1.04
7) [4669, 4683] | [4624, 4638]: 0.94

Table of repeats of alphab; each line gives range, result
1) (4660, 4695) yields 8.53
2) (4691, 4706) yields 8.54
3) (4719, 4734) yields 9.13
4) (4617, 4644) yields 8.86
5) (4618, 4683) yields 8.66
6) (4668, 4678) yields 8.39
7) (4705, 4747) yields 8.83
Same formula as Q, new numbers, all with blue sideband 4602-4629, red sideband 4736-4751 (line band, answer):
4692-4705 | 0.05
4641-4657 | 0.05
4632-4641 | 0.01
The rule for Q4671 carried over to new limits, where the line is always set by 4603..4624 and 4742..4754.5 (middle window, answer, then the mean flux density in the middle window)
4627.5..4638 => -0.02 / 9.15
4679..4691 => 0.04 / 8.65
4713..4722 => 0.03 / 8.78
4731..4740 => 0.03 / 8.73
